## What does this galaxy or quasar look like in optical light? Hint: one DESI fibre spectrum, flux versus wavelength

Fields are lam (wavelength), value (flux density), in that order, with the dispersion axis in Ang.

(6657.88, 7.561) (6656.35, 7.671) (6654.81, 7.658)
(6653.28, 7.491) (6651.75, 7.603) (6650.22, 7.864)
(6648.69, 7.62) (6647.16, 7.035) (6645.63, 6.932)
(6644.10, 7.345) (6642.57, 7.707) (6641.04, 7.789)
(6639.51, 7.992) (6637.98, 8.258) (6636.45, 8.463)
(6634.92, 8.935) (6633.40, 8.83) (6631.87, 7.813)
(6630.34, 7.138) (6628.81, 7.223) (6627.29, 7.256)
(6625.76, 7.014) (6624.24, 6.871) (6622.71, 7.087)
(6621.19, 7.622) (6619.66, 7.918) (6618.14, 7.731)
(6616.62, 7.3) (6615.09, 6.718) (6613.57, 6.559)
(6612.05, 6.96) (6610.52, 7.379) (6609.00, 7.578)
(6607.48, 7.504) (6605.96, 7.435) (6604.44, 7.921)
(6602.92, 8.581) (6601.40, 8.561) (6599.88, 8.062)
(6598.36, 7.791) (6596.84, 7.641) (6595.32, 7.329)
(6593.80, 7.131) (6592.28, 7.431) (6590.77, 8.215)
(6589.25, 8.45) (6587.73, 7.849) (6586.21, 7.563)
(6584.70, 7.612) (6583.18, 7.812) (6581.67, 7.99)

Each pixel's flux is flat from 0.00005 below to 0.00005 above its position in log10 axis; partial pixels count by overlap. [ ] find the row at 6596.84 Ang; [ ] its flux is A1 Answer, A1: 7.641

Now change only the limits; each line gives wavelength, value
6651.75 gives 7.603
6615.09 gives 6.718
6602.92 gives 8.581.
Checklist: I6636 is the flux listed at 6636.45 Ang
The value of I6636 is 8.463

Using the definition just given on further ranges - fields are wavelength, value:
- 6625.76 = 7.014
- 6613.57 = 6.559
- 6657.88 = 7.561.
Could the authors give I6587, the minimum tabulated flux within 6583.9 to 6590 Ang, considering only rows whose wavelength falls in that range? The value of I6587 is 7.563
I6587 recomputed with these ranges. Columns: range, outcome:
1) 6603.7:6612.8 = 6.96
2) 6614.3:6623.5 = 6.718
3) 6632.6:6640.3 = 7.992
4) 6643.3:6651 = 6.932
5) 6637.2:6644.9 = 7.345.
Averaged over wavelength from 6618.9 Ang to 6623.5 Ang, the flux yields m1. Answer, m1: 7.53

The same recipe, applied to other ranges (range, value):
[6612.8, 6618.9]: 7.08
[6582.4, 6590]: 7.86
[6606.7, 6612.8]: 7.35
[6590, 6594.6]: 7.59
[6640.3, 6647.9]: 7.36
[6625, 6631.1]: 7.16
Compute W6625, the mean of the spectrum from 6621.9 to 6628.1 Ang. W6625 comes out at 7.07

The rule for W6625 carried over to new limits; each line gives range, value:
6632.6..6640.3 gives 8.49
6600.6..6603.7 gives 8.56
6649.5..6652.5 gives 7.74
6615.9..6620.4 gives 7.66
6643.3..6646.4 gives 7.14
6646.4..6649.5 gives 7.34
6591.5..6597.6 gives 7.39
